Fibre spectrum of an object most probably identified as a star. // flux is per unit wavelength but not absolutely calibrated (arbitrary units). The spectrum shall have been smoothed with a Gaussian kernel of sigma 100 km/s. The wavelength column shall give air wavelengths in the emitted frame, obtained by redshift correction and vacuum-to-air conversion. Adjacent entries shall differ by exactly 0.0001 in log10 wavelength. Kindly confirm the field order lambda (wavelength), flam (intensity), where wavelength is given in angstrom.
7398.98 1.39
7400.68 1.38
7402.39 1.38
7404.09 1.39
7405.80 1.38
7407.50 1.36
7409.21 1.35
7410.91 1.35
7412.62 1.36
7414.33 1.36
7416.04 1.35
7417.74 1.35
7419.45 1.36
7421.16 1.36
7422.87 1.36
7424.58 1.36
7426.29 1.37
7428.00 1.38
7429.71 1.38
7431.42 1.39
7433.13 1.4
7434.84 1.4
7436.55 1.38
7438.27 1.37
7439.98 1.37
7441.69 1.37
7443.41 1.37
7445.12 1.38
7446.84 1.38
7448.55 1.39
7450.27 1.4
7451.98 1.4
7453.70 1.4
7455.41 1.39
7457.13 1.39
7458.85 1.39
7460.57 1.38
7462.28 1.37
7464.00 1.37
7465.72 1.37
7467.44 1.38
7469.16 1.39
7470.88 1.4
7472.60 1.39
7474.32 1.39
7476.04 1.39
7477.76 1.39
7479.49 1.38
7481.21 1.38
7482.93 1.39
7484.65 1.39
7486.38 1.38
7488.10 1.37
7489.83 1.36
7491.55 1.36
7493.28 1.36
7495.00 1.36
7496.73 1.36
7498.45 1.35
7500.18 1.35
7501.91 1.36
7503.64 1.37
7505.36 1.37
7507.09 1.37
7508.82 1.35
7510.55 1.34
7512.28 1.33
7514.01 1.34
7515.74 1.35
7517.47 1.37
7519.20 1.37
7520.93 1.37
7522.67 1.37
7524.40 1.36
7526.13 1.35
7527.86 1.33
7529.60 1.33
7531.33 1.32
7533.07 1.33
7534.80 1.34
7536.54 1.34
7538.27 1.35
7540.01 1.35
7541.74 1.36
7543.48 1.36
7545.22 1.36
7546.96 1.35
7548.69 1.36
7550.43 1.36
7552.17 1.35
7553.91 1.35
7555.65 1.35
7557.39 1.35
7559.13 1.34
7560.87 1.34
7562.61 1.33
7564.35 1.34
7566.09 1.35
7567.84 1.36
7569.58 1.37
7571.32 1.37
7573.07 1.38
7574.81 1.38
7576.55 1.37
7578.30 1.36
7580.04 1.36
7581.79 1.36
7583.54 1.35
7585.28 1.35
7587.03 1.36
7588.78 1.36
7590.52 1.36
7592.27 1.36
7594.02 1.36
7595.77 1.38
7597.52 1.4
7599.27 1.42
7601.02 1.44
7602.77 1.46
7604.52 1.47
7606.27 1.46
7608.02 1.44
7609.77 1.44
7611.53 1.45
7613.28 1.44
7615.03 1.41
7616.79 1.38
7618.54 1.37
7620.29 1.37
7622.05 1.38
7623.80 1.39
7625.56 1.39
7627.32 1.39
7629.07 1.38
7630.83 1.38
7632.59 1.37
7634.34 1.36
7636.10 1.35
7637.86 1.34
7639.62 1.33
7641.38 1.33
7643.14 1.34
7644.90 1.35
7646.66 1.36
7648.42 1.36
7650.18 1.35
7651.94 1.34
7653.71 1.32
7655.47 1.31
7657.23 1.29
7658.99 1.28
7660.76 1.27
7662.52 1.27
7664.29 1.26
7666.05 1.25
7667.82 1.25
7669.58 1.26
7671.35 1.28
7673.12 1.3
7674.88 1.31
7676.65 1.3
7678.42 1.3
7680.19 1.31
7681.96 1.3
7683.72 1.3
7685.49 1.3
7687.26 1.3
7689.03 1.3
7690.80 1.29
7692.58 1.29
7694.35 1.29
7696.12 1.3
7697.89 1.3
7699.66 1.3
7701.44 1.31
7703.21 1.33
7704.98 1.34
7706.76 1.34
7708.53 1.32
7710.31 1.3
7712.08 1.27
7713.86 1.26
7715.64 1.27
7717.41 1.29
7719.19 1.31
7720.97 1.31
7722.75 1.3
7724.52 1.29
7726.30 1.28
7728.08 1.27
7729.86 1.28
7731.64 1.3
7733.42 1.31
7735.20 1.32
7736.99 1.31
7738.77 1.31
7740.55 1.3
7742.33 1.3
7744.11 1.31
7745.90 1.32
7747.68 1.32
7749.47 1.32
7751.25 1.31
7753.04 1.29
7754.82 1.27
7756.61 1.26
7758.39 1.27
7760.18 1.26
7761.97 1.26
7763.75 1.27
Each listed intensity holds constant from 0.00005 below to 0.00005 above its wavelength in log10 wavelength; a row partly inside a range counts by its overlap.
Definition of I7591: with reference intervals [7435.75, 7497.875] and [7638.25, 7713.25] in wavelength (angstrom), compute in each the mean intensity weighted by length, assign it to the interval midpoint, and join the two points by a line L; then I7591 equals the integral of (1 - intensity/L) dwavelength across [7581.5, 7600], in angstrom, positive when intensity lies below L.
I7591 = -0.5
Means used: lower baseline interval 1.38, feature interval 1.37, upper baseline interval 1.3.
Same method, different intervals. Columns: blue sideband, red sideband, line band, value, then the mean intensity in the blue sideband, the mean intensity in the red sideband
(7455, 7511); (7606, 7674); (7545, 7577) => 0.1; 1.37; 1.35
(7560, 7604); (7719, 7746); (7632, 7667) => 0.5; 1.37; 1.3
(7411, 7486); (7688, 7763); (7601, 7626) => -1.7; 1.38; 1.3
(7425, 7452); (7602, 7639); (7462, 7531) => 1.1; 1.38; 1.4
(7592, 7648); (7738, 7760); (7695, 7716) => 0.4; 1.39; 1.3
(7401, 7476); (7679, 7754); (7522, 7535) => 0.1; 1.38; 1.3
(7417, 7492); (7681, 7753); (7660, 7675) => 0.5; 1.38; 1.3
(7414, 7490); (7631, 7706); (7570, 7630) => -2.7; 1.38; 1.31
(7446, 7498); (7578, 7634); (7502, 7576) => 1.9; 1.38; 1.39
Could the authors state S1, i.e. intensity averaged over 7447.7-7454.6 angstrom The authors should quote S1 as 1.4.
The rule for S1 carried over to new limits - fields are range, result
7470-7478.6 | 1.39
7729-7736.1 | 1.3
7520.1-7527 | 1.36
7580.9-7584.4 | 1.35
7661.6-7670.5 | 1.26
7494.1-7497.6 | 1.36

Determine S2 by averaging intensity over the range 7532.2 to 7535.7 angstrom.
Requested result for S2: 1.33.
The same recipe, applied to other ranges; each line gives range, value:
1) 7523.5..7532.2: 1.34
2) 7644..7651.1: 1.36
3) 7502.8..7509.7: 1.37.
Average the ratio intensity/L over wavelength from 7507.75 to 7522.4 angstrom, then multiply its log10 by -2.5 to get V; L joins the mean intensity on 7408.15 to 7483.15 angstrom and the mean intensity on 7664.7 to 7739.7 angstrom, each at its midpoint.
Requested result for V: 0.002 mag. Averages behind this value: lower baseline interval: 1.38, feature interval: 1.35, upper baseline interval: 1.3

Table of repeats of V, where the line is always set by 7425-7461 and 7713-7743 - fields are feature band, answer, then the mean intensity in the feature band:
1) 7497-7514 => 0.01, 1.35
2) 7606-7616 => -0.08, 1.44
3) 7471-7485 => -0.01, 1.39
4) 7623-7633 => -0.05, 1.38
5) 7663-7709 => 0.01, 1.3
